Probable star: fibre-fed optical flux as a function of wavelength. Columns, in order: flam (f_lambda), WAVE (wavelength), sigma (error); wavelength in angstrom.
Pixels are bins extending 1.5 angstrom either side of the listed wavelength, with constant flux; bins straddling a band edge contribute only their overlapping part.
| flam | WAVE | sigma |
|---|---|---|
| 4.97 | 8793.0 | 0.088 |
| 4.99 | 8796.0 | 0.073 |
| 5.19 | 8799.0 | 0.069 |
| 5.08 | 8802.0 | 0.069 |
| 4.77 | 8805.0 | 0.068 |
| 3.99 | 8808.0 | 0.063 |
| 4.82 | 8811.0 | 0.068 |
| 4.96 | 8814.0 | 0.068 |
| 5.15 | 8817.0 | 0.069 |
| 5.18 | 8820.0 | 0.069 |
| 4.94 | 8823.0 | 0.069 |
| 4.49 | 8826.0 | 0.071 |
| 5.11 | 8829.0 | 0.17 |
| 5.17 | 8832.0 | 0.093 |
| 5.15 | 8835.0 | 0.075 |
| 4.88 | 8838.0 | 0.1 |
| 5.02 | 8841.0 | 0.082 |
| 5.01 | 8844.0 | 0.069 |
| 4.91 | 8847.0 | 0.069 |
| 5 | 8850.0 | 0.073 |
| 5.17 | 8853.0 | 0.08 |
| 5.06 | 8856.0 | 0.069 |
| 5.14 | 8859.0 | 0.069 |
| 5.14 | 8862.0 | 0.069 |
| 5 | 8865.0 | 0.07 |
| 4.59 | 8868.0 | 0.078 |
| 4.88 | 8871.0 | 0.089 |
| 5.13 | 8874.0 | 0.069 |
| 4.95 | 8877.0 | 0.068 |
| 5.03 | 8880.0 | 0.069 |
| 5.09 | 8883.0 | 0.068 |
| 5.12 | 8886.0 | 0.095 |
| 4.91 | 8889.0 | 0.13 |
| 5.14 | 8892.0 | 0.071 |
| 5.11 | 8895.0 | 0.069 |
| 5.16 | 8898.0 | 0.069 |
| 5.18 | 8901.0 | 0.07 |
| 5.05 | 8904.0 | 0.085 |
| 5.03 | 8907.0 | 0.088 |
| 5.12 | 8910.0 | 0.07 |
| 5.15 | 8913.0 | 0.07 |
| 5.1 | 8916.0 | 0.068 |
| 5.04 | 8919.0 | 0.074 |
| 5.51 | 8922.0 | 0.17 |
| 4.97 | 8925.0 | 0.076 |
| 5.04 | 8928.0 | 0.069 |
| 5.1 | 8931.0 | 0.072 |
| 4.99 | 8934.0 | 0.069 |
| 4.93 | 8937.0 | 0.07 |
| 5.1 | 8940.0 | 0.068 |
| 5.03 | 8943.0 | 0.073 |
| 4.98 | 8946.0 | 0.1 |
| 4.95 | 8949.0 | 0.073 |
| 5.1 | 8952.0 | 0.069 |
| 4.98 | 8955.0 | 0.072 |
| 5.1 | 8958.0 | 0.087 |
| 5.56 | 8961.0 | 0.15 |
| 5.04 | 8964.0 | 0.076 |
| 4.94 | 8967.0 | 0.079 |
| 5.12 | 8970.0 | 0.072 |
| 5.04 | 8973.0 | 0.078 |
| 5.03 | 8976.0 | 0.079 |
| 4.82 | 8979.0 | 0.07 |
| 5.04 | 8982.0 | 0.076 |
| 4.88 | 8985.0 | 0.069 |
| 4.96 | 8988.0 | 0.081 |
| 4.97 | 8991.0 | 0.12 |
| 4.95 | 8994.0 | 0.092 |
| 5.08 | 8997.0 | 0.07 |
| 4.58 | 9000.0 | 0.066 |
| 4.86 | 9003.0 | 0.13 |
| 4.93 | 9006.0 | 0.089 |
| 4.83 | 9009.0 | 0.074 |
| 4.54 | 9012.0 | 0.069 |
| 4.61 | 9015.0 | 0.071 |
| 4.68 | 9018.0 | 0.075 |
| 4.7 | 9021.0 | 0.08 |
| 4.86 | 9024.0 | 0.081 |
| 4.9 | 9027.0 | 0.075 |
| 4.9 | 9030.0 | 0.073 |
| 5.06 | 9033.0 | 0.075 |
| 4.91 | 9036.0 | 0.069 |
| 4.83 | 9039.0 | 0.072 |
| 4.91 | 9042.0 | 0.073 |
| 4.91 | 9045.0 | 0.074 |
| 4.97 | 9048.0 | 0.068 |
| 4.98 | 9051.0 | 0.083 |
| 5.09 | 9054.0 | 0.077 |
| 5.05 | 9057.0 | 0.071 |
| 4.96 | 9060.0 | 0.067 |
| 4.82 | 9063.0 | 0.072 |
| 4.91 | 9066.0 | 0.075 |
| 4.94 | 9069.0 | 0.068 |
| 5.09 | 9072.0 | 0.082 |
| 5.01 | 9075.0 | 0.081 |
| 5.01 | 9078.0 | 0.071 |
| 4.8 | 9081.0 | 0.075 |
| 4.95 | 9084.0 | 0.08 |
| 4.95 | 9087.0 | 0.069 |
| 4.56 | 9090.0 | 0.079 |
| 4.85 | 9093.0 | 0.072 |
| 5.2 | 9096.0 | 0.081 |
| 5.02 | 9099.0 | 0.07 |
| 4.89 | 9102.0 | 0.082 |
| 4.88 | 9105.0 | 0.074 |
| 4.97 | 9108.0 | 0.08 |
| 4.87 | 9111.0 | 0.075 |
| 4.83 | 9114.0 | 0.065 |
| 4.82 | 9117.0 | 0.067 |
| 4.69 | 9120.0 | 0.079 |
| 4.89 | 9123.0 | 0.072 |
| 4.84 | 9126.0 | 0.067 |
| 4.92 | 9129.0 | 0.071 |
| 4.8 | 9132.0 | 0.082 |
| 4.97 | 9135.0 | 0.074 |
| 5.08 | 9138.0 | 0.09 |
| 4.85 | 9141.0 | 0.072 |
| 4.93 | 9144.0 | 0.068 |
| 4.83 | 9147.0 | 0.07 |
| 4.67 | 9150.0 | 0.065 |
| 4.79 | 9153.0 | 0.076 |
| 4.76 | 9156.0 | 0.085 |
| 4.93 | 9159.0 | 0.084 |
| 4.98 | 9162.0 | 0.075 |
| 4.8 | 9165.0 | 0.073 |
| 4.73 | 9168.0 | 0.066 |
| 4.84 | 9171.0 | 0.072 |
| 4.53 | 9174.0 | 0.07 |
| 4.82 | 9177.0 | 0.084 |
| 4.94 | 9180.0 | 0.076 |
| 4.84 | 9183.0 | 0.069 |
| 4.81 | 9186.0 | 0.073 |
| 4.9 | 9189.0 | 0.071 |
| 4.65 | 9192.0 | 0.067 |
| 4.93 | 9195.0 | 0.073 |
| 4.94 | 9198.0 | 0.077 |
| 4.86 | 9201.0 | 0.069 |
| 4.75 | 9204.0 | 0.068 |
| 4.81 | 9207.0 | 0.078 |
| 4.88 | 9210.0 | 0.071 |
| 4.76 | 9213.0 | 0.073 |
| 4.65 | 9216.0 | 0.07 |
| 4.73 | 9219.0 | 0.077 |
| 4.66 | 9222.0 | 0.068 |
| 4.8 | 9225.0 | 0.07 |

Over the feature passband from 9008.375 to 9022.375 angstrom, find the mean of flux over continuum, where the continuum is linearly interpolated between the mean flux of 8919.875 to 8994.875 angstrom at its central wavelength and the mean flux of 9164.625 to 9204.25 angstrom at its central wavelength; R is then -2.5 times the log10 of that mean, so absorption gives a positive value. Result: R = 0.073 mag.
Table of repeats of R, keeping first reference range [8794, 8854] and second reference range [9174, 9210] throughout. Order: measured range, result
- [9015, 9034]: 0.013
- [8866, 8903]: -0.021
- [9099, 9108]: -0.014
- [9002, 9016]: 0.030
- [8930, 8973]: -0.034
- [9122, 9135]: -0.005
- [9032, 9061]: -0.020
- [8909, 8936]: -0.042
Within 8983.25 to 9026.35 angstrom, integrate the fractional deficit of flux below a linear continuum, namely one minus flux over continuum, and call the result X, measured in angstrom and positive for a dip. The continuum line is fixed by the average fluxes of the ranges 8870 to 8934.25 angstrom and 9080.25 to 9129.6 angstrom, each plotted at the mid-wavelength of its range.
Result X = 1.4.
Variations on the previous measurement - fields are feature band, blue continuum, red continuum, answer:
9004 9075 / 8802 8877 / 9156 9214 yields -0.18 angstrom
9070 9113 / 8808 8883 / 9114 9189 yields -0.59 angstrom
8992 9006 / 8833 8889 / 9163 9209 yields 0.14 angstrom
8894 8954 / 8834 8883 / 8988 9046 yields -1.72 angstrom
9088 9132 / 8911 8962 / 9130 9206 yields 0.26 angstrom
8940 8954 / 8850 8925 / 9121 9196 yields -0.01 angstrom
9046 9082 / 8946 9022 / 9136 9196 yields -0.60 angstrom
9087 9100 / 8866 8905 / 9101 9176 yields -0.09 angstrom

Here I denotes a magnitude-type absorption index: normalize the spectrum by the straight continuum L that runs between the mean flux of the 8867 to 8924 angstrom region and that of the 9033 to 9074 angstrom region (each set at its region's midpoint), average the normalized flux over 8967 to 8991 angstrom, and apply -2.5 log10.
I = 0.01 mag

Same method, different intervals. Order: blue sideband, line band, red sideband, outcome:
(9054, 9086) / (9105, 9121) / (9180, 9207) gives 0.02 mag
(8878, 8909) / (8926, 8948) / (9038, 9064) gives 0.01 mag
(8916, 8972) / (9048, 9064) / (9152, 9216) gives -0.01 mag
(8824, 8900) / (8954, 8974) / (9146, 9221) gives -0.04 mag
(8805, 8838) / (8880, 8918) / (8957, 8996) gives -0.03 mag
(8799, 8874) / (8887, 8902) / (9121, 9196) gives -0.04 mag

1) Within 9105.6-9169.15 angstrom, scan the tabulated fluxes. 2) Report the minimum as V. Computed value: 4.67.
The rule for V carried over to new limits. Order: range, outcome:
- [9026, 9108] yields 4.56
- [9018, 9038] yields 4.68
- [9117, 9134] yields 4.69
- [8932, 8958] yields 4.93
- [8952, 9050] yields 4.54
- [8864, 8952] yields 4.59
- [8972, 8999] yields 4.82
